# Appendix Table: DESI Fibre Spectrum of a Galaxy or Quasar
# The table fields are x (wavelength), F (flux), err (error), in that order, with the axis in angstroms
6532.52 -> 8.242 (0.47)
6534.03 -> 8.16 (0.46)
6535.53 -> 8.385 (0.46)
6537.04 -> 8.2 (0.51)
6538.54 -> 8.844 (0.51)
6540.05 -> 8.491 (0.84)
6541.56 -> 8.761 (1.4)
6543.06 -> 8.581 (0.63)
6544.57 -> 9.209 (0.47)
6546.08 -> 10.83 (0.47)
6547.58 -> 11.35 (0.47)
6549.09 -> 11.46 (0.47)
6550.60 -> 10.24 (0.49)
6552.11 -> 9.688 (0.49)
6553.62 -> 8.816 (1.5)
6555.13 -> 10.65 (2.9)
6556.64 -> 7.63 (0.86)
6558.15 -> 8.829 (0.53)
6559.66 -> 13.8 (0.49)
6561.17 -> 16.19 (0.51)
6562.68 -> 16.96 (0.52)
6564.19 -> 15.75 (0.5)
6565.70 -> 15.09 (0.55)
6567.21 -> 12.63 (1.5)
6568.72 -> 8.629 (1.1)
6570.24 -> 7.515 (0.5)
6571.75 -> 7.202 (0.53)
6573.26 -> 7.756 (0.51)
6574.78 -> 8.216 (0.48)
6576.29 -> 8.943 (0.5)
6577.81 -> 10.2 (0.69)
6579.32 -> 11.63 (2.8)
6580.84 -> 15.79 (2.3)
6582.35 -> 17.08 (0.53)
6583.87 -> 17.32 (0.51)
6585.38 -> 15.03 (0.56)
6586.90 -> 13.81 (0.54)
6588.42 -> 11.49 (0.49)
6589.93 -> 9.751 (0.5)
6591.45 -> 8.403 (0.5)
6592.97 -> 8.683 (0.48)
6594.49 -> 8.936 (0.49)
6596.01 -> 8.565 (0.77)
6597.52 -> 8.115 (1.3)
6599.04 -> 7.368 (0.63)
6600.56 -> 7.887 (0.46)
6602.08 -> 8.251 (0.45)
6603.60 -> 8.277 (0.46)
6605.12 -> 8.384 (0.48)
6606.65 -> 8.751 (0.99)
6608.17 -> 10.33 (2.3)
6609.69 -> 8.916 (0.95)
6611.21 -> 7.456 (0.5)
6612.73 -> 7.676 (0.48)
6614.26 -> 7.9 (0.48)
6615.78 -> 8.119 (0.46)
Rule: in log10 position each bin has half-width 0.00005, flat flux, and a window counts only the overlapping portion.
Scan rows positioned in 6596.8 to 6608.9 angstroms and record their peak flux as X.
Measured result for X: 10.33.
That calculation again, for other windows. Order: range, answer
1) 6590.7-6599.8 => 8.936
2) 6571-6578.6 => 10.2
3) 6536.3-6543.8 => 8.844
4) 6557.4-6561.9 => 16.19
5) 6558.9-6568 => 16.96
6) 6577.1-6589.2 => 17.32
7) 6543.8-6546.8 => 10.83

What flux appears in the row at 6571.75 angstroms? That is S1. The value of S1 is 7.202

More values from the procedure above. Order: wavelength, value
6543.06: 8.581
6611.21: 7.456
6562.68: 16.96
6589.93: 9.751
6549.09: 11.46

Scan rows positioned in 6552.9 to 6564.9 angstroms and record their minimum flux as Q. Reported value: 7.63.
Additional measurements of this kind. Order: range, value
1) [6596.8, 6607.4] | 7.368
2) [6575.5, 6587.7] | 8.943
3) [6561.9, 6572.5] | 7.202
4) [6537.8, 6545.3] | 8.491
